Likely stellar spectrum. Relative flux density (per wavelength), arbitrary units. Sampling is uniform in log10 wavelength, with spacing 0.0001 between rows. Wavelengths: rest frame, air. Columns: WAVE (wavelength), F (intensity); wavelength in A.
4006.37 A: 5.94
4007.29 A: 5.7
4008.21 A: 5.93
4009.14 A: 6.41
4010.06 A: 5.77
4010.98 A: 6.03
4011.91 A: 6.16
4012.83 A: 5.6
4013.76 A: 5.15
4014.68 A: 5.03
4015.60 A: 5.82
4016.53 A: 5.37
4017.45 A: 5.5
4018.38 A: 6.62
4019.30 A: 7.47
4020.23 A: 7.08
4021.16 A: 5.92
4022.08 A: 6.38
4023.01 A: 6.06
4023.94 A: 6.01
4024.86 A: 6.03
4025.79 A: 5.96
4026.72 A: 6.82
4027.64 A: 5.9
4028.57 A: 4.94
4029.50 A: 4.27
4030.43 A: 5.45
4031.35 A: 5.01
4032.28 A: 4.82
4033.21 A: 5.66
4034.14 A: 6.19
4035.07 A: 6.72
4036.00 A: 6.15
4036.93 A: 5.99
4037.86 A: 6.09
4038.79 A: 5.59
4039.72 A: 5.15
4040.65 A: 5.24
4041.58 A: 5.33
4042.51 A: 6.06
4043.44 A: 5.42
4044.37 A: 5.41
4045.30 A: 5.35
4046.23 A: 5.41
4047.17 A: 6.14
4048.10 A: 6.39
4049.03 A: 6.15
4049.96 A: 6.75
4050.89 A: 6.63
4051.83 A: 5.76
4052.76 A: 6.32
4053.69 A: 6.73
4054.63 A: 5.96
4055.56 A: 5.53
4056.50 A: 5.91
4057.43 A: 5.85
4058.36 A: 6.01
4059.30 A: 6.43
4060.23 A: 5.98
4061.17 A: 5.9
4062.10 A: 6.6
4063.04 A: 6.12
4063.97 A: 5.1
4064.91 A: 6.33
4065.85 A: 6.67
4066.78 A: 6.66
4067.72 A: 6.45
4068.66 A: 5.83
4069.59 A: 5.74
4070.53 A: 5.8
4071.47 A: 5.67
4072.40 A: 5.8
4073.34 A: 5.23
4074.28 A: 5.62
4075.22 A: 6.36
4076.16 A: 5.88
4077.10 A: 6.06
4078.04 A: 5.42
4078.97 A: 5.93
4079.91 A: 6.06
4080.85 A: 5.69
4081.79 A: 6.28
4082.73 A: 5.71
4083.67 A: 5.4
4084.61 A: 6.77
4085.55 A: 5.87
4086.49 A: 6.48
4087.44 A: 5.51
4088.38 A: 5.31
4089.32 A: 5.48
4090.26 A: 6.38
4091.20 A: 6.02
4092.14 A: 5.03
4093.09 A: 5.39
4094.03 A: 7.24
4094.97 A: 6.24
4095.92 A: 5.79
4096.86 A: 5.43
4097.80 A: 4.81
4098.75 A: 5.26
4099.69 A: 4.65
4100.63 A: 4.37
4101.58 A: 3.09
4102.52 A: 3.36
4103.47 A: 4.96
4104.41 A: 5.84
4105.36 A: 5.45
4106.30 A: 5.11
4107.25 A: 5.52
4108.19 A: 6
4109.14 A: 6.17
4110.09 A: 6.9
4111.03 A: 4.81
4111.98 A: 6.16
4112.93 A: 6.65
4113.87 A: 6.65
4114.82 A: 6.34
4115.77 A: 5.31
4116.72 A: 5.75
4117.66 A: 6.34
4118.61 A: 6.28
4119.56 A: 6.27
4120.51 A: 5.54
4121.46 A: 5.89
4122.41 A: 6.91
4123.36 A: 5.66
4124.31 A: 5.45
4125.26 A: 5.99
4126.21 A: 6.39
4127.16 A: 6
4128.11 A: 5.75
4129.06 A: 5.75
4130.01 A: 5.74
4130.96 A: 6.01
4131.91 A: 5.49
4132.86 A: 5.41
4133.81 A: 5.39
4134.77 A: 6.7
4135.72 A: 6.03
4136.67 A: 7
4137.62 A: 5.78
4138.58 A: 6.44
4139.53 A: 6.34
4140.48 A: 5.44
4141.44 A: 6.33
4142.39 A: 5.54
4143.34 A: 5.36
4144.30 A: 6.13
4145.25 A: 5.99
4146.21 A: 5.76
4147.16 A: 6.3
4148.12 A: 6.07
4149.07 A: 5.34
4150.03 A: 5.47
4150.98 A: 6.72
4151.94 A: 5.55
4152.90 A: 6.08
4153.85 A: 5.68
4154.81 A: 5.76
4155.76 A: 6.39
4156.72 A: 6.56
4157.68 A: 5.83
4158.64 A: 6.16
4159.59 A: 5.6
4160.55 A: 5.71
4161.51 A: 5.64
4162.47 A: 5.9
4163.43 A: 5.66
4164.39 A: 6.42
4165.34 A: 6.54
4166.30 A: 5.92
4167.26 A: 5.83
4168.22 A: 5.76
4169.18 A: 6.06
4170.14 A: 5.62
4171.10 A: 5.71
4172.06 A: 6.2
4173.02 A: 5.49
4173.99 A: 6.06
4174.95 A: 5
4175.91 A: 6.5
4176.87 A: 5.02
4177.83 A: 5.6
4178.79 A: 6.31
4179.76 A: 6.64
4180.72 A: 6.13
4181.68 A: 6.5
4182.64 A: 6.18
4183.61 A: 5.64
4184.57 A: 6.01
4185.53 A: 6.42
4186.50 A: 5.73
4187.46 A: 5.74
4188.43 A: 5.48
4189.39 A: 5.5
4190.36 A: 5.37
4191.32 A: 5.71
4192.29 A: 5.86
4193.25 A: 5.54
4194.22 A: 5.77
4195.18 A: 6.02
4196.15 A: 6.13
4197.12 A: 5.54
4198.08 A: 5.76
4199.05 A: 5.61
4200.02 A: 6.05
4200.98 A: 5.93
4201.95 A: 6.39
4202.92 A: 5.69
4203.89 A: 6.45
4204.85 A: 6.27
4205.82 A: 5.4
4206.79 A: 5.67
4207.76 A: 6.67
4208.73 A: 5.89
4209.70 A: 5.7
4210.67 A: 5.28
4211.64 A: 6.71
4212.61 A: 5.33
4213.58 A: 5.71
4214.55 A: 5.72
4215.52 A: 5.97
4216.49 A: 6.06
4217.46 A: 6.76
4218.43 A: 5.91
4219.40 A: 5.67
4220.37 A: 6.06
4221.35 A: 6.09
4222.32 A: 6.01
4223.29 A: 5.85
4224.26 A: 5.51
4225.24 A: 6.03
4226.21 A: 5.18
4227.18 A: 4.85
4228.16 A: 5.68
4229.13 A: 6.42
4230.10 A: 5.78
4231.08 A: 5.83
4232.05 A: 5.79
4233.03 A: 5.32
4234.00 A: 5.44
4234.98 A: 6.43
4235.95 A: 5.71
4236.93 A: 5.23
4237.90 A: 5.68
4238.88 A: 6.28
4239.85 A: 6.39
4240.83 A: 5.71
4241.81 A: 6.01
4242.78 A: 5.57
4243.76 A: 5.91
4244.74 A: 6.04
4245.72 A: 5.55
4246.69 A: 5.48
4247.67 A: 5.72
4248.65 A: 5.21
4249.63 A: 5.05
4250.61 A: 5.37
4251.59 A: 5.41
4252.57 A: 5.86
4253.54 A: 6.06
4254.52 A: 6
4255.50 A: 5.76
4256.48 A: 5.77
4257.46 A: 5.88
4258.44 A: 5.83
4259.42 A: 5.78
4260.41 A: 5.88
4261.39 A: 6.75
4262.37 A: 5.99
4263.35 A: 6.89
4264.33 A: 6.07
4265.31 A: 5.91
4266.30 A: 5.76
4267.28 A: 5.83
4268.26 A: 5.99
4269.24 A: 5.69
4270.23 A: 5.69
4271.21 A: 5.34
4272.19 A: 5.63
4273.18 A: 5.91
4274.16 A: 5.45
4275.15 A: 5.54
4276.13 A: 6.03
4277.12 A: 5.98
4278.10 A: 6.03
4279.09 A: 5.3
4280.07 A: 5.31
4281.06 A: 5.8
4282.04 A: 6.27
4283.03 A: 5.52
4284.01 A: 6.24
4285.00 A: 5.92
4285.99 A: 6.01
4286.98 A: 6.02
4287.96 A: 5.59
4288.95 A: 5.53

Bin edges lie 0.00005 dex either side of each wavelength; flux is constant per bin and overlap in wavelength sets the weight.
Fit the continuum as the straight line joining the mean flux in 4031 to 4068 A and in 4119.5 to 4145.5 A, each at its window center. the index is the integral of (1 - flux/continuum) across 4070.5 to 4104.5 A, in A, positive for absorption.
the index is 2.19 A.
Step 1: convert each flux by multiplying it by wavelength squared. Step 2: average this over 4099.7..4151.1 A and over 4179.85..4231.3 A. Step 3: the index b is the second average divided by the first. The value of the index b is 1.05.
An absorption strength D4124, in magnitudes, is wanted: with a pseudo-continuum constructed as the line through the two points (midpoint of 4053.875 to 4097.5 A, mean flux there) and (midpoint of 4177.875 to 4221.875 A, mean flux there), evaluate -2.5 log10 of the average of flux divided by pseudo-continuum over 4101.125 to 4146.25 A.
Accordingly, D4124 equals 0.021 mag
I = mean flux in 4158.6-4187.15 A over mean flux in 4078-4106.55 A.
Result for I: 1.08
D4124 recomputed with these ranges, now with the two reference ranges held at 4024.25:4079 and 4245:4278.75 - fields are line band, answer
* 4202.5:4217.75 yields -0.024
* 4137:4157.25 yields -0.022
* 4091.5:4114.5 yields 0.076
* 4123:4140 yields -0.022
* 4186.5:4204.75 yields 0.001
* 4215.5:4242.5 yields -0.006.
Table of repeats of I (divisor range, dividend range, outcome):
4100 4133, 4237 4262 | 1.02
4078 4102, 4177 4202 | 1.05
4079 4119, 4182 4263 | 1.03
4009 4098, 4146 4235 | 1.00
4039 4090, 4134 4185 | 1.01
